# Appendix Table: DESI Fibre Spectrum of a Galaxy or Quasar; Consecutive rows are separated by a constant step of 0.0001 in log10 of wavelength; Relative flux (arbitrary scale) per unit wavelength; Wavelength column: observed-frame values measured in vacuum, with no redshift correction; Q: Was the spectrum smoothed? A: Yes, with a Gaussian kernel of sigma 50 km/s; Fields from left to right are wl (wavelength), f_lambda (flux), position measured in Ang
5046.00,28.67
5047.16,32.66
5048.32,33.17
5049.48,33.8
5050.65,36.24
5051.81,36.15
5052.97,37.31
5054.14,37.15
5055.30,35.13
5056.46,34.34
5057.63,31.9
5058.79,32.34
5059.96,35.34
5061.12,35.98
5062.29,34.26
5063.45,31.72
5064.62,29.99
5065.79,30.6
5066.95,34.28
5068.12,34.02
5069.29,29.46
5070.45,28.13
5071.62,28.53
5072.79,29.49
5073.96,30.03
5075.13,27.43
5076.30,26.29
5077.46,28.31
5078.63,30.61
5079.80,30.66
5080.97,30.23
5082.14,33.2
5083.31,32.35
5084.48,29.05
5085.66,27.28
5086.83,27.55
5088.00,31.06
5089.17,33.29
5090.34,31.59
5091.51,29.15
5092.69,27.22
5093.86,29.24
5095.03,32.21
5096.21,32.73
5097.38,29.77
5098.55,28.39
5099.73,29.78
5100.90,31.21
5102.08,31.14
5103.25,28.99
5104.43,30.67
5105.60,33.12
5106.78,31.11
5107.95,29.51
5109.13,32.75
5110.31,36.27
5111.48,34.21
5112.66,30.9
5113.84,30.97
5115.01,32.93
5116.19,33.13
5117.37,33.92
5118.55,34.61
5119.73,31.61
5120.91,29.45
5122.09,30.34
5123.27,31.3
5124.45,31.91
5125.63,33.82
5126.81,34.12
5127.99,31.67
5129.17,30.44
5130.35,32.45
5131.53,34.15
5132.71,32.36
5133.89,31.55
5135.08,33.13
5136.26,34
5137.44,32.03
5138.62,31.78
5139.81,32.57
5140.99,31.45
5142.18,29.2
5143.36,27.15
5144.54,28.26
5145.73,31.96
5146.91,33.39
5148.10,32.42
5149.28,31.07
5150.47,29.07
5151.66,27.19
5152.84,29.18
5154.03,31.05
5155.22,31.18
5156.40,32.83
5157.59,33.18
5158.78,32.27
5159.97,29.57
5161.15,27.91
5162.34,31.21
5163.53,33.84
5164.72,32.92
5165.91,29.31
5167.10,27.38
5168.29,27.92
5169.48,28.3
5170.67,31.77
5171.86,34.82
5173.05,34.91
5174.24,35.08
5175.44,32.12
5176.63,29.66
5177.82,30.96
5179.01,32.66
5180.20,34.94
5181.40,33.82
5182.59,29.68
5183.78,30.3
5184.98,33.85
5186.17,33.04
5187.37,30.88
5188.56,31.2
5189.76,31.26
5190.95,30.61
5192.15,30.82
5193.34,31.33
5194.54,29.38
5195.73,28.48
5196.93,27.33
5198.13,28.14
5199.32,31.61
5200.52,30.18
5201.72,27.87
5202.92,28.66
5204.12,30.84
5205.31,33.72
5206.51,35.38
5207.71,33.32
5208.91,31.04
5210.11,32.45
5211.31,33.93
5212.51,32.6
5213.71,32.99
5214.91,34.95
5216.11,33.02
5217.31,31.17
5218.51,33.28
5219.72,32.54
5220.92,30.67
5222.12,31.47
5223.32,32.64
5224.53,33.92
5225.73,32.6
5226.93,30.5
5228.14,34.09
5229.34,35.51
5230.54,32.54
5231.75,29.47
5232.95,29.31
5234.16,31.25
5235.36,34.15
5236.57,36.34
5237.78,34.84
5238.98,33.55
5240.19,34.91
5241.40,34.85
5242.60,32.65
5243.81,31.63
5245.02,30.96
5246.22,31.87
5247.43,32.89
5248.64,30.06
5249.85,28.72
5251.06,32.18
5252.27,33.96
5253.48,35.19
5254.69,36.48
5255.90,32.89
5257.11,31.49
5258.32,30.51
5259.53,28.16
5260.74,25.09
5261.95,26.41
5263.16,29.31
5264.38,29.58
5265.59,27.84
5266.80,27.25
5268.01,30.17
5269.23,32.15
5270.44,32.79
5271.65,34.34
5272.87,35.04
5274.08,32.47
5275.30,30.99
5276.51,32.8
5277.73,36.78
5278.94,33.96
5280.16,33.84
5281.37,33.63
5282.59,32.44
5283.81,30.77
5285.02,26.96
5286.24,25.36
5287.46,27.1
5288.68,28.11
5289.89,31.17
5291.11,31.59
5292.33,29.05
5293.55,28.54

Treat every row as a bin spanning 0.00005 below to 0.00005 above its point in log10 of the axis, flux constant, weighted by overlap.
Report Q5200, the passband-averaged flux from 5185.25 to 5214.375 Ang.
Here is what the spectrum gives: 31.2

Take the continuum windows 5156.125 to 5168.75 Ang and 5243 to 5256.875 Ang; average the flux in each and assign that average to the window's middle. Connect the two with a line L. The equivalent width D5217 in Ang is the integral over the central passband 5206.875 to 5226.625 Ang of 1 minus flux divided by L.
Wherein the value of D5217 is -0.55 Ang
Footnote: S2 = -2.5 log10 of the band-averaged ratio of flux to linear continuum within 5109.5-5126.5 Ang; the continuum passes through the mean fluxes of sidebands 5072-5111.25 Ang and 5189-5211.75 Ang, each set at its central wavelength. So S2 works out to -0.07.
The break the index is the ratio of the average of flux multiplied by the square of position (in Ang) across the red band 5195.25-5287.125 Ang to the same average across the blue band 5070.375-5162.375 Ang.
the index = 1.08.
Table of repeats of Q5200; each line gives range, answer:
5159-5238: 31.7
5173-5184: 32.4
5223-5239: 32.9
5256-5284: 31.2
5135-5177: 31.1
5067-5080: 29.5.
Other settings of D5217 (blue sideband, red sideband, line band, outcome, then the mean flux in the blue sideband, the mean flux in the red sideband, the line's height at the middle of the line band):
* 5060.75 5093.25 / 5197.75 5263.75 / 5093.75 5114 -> -0.44 Ang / 30.4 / 32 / 30.7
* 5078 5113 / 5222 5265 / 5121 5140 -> -0.71 Ang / 30.8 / 32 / 31.1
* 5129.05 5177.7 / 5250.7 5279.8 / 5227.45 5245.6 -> -0.89 Ang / 31.3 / 31.6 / 31.5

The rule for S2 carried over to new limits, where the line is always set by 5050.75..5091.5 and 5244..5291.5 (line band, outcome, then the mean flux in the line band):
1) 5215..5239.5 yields -0.05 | 32.7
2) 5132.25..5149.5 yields 0.00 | 31.5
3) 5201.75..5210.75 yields -0.02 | 31.9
